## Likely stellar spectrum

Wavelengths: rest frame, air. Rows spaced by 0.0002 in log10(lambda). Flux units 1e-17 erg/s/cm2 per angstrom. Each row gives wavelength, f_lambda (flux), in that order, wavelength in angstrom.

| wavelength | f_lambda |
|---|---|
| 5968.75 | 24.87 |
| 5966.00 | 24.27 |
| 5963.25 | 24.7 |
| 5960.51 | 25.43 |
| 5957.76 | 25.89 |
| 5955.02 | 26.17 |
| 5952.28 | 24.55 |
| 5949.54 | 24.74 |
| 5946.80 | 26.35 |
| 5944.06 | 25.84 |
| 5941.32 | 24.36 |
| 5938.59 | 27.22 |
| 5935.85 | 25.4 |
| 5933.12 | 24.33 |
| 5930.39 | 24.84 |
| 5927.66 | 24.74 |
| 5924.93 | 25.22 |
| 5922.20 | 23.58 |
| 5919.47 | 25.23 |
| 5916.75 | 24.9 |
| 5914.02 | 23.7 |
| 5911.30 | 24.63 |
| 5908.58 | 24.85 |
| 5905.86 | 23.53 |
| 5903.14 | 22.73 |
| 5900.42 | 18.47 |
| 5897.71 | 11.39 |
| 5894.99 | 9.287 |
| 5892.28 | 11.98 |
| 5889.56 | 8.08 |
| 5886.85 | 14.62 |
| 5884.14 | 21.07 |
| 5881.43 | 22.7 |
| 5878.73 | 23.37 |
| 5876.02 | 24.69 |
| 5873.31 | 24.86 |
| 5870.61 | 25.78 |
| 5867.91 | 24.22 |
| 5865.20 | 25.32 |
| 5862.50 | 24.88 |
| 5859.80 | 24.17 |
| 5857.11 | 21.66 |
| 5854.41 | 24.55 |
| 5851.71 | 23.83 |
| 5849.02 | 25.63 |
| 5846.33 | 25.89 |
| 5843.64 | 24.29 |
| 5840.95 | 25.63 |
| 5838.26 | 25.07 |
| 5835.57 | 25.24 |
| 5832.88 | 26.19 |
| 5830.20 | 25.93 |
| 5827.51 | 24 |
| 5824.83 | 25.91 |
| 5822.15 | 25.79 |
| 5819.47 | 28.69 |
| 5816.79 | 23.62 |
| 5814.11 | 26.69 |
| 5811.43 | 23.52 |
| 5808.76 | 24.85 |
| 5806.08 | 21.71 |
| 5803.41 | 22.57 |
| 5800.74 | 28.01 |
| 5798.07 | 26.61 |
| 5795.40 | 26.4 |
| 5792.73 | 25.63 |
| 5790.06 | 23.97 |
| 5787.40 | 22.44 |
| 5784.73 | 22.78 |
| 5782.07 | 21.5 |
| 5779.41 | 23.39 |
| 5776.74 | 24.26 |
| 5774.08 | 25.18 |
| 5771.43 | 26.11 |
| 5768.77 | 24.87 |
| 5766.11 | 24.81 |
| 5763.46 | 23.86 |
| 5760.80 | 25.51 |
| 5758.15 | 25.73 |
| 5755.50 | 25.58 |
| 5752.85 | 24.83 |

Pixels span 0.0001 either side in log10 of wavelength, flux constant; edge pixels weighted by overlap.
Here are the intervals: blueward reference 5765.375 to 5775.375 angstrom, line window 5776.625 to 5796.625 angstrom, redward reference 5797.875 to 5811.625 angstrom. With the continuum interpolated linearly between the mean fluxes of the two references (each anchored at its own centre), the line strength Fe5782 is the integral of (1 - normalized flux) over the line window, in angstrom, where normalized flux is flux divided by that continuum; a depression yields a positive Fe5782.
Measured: 0.9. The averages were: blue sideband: 25.3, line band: 23.7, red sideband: 24.5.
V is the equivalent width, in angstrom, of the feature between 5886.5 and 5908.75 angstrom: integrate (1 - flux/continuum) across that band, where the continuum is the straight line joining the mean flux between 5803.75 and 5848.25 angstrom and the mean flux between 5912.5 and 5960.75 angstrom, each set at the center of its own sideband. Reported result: 8.3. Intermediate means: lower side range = 25.1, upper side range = 25.1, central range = 15.7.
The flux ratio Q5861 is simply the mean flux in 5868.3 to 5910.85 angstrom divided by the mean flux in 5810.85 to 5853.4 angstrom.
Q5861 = 0.76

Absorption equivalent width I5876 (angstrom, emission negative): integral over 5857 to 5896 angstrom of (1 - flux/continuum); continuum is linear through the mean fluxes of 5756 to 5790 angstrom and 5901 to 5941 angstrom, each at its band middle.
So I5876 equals 6.27 angstrom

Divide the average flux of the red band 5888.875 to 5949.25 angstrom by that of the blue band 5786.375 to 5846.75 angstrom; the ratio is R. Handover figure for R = 0.9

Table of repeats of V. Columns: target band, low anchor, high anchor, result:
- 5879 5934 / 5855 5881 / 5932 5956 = 9.7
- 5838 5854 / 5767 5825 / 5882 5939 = -1.4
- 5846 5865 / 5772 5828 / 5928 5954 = 0.4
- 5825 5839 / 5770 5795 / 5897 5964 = -0.7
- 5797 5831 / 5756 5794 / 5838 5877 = -1.0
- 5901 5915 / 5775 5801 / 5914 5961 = 0.8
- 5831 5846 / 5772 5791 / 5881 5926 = -2.5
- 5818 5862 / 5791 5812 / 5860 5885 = -1.1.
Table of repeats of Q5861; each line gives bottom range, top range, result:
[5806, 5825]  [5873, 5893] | 0.74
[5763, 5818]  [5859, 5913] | 0.84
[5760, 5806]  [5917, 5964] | 1.03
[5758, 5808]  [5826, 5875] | 1.02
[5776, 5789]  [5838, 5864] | 1.08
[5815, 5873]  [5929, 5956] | 1.01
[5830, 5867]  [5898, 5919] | 0.92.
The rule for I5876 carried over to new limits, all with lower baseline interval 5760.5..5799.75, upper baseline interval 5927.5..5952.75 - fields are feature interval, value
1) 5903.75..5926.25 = 0.7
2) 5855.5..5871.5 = 0.4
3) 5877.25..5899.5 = 8.5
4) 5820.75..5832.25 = -0.4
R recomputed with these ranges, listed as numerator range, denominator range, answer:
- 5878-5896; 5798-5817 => 0.64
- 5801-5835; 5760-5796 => 1.03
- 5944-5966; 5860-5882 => 1.03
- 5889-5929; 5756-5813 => 0.83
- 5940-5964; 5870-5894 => 1.31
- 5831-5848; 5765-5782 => 1.04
